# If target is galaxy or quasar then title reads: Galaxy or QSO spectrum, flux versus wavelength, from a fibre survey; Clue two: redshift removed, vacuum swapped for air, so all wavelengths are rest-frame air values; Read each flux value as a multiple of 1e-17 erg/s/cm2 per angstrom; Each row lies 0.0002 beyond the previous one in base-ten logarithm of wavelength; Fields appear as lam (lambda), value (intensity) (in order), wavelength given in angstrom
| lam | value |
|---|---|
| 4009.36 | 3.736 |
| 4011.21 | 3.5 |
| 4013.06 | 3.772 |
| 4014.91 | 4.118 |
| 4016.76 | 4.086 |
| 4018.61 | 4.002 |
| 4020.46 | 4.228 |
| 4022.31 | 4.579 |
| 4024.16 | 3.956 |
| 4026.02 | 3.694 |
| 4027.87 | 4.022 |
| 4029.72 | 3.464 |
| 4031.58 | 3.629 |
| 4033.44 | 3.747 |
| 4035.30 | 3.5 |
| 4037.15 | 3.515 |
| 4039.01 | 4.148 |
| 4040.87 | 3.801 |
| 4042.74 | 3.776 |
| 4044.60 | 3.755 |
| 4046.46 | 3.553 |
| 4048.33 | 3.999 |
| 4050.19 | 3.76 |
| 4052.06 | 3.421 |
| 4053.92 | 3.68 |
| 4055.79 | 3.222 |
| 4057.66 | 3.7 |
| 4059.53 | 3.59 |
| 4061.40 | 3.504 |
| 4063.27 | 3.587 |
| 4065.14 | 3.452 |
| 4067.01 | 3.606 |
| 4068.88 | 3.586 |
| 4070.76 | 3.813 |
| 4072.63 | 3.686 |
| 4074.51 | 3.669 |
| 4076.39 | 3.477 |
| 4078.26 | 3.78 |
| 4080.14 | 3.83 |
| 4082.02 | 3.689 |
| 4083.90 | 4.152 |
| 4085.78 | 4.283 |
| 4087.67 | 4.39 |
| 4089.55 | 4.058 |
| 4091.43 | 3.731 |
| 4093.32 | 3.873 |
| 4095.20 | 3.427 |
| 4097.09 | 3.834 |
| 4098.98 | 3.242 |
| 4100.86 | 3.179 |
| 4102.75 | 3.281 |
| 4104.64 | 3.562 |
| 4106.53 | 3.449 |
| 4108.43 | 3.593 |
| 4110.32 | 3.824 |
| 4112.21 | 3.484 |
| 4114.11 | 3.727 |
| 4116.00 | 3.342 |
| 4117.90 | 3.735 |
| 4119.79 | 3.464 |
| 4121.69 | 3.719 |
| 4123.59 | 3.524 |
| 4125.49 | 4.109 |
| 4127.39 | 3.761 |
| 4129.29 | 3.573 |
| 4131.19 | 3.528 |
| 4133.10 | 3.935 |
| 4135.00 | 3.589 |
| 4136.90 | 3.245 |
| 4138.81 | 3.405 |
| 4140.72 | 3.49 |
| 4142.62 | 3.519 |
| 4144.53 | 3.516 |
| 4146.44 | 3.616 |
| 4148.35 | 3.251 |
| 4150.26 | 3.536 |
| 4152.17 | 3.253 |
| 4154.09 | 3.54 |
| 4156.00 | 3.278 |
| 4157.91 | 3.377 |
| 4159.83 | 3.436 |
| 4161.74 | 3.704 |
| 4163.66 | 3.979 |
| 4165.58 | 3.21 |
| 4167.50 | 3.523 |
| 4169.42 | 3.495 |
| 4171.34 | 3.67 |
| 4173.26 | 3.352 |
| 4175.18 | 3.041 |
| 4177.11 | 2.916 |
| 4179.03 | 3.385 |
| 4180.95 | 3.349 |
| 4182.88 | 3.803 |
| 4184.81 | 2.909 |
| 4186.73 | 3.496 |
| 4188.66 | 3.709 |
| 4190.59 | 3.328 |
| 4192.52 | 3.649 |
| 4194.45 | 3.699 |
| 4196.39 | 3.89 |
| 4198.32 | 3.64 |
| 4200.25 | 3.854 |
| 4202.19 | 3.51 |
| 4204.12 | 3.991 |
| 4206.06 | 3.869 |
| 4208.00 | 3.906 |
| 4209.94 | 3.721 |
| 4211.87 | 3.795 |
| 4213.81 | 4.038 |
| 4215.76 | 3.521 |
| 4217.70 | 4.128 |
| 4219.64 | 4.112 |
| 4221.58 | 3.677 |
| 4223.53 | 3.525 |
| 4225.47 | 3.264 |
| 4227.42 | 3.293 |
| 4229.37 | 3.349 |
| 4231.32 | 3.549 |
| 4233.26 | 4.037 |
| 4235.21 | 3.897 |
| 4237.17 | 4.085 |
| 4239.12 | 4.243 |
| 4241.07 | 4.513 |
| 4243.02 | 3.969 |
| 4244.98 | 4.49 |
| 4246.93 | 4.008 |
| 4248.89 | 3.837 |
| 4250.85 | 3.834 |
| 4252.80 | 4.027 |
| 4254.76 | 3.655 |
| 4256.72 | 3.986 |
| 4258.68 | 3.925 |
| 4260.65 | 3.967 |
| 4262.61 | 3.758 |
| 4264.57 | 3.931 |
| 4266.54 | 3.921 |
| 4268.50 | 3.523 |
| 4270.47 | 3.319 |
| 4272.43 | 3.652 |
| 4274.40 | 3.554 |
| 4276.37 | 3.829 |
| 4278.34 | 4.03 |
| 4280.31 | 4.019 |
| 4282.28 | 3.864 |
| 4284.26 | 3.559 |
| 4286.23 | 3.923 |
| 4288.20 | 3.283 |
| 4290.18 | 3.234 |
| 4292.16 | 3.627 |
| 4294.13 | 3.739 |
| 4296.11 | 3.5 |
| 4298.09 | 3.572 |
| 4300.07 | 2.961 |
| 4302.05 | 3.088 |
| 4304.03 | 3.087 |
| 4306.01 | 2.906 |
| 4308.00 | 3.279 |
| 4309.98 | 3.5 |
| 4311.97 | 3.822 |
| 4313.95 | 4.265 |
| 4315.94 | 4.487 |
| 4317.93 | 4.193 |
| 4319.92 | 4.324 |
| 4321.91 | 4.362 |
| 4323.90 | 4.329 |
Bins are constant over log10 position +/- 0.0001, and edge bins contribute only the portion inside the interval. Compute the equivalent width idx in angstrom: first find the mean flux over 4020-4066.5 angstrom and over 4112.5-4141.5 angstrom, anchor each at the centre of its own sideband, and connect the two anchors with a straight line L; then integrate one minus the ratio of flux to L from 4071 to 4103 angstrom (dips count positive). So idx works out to -0.8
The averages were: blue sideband 3.72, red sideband 3.61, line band 3.75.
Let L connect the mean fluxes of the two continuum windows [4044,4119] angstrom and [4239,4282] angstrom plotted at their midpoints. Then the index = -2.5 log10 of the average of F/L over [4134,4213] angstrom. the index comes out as 0.08 mag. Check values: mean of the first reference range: 3.66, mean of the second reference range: 3.9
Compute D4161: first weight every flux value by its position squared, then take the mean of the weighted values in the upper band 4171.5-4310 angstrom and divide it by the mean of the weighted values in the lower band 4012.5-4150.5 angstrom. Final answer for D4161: 1.1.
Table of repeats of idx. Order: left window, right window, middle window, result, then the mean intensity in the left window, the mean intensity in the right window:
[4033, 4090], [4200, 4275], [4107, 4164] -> 3.2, 3.73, 3.83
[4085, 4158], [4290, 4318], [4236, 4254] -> -2.8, 3.6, 3.54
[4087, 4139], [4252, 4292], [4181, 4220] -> -0.2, 3.63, 3.74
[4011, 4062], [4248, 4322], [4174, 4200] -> 2.0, 3.78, 3.71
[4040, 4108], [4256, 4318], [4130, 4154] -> 1.2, 3.68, 3.66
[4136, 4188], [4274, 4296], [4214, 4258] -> -3.5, 3.42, 3.69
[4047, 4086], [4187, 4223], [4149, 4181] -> 2.8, 3.68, 3.77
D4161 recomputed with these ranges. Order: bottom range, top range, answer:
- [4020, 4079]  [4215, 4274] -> 1.13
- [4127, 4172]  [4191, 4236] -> 1.09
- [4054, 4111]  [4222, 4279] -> 1.13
